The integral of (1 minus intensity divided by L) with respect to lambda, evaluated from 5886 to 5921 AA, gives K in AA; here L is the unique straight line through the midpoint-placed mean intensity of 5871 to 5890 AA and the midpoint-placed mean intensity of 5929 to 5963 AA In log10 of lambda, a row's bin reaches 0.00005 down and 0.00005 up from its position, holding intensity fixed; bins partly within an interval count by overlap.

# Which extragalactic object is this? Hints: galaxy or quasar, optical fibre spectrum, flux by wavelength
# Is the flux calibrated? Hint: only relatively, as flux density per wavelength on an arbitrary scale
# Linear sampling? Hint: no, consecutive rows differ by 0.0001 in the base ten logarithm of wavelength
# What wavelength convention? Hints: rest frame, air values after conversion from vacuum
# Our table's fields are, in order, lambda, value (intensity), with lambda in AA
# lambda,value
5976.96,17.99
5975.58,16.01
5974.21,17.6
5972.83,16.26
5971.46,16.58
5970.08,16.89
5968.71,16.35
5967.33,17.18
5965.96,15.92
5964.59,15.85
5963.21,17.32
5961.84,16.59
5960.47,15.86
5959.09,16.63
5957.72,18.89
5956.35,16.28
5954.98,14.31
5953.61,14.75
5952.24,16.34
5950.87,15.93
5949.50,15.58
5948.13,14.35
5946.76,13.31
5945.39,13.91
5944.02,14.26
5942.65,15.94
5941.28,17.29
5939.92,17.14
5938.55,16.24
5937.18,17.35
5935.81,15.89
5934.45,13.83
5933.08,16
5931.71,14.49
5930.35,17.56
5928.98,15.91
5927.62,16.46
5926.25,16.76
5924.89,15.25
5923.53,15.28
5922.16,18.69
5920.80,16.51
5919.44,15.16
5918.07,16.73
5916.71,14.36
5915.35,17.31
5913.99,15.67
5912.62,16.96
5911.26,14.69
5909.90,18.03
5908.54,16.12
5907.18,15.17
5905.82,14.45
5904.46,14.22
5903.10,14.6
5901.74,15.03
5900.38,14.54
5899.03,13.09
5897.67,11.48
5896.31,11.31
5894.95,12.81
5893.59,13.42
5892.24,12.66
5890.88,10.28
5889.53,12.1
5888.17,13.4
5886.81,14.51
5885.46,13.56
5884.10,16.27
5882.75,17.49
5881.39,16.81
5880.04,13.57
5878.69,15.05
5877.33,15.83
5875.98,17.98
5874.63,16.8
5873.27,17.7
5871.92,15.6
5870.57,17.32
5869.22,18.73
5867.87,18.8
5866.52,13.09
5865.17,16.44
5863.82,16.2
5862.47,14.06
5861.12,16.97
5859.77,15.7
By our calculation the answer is 2.81 AA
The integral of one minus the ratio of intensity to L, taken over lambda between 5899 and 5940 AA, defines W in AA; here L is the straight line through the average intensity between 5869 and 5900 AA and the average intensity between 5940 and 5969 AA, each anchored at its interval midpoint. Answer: -1.5 AA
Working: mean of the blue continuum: 14.6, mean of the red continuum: 15.9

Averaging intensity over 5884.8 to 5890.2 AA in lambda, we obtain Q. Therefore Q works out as 13.4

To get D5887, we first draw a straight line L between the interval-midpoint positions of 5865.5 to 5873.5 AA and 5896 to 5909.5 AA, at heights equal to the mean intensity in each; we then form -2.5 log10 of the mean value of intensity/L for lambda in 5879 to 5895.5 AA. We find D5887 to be 0.11 mag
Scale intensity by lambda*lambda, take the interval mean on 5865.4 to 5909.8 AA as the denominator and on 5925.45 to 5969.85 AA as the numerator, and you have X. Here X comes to 1.1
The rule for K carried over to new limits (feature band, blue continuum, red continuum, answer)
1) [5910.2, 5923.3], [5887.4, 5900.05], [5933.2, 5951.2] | -2.28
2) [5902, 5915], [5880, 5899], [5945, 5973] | -1.26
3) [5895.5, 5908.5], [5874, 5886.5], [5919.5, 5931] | 1.85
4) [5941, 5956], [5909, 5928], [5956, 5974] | 1.35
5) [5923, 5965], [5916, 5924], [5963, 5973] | 1.22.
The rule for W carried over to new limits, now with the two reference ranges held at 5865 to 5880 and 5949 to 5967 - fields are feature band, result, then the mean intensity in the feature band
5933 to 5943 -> 0.03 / 16.2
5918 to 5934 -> 0.15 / 16.2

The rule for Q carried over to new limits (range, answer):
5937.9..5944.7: 16.2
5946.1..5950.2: 14.4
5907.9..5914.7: 16.3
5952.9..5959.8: 16.2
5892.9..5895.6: 13.1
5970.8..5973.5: 16.5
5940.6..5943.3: 16.6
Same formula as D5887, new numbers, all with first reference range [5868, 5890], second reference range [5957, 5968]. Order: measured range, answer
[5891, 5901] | 0.26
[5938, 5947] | 0.07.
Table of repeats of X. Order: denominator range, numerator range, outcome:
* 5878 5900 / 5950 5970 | 1.23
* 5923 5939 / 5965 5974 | 1.05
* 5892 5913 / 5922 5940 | 1.14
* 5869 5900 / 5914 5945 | 1.12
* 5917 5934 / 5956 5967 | 1.05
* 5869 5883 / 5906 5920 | 0.98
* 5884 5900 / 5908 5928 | 1.28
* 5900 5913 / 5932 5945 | 1.05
